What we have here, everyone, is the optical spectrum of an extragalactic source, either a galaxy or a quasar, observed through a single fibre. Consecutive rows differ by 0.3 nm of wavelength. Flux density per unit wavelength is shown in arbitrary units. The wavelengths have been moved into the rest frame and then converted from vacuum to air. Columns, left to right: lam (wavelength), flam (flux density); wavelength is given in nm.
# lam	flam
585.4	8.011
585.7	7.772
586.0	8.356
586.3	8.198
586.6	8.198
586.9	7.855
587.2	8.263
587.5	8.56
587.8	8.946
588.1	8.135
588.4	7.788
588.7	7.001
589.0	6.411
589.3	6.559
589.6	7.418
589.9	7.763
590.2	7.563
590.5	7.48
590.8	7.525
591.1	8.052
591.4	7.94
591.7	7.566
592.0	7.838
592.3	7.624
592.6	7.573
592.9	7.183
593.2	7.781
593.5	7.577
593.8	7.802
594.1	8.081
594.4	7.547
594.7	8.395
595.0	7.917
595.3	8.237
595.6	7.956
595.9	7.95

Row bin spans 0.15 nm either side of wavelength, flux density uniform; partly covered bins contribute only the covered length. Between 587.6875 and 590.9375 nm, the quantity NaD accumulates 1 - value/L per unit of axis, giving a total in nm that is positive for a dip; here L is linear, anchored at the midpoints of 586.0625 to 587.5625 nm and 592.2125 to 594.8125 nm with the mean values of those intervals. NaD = 0.216 nm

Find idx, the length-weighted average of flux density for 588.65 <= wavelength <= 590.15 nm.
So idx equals 7.07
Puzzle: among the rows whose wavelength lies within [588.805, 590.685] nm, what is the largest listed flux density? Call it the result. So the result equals 7.763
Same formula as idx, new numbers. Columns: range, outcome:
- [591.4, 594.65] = 7.69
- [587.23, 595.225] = 7.71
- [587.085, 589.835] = 7.67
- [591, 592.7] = 7.76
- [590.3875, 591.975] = 7.73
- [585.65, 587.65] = 8.19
